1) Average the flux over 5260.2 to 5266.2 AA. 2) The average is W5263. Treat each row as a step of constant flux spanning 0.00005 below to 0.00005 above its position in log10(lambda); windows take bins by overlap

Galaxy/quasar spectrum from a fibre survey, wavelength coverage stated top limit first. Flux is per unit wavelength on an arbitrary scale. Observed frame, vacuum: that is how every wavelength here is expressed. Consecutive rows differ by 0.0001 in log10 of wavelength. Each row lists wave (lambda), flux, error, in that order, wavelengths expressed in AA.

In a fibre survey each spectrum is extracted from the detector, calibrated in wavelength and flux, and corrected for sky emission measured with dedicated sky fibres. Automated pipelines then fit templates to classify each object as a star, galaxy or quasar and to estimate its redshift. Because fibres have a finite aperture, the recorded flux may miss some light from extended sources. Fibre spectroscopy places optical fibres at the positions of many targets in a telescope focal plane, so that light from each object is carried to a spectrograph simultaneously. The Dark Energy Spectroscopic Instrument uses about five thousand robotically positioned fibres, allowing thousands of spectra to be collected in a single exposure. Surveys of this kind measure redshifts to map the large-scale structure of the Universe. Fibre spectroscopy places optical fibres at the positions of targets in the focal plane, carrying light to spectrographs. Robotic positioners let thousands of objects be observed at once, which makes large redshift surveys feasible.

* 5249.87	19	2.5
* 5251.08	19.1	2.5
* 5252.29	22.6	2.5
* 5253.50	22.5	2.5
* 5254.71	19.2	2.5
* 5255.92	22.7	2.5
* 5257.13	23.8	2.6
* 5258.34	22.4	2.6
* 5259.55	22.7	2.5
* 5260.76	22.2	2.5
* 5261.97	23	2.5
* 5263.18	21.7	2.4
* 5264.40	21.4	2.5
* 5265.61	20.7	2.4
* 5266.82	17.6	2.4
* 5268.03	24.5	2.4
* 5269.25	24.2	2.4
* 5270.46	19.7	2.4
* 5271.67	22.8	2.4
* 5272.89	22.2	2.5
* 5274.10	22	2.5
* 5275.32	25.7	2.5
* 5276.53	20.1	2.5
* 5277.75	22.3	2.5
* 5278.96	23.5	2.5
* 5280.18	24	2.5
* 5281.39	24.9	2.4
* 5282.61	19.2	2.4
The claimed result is 21.8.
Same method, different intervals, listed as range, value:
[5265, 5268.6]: 20.9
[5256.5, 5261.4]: 22.8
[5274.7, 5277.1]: 22.9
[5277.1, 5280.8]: 23.3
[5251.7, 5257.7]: 22.1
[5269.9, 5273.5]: 21.6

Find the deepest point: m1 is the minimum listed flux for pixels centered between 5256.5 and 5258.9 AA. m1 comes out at 22.4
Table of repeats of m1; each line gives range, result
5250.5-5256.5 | 19.1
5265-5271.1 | 17.6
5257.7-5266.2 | 20.7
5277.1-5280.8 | 22.3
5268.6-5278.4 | 19.7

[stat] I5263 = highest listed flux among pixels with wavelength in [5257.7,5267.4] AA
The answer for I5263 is 23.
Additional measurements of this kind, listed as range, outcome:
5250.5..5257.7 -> 23.8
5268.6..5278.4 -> 25.7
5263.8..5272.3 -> 24.5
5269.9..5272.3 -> 22.8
